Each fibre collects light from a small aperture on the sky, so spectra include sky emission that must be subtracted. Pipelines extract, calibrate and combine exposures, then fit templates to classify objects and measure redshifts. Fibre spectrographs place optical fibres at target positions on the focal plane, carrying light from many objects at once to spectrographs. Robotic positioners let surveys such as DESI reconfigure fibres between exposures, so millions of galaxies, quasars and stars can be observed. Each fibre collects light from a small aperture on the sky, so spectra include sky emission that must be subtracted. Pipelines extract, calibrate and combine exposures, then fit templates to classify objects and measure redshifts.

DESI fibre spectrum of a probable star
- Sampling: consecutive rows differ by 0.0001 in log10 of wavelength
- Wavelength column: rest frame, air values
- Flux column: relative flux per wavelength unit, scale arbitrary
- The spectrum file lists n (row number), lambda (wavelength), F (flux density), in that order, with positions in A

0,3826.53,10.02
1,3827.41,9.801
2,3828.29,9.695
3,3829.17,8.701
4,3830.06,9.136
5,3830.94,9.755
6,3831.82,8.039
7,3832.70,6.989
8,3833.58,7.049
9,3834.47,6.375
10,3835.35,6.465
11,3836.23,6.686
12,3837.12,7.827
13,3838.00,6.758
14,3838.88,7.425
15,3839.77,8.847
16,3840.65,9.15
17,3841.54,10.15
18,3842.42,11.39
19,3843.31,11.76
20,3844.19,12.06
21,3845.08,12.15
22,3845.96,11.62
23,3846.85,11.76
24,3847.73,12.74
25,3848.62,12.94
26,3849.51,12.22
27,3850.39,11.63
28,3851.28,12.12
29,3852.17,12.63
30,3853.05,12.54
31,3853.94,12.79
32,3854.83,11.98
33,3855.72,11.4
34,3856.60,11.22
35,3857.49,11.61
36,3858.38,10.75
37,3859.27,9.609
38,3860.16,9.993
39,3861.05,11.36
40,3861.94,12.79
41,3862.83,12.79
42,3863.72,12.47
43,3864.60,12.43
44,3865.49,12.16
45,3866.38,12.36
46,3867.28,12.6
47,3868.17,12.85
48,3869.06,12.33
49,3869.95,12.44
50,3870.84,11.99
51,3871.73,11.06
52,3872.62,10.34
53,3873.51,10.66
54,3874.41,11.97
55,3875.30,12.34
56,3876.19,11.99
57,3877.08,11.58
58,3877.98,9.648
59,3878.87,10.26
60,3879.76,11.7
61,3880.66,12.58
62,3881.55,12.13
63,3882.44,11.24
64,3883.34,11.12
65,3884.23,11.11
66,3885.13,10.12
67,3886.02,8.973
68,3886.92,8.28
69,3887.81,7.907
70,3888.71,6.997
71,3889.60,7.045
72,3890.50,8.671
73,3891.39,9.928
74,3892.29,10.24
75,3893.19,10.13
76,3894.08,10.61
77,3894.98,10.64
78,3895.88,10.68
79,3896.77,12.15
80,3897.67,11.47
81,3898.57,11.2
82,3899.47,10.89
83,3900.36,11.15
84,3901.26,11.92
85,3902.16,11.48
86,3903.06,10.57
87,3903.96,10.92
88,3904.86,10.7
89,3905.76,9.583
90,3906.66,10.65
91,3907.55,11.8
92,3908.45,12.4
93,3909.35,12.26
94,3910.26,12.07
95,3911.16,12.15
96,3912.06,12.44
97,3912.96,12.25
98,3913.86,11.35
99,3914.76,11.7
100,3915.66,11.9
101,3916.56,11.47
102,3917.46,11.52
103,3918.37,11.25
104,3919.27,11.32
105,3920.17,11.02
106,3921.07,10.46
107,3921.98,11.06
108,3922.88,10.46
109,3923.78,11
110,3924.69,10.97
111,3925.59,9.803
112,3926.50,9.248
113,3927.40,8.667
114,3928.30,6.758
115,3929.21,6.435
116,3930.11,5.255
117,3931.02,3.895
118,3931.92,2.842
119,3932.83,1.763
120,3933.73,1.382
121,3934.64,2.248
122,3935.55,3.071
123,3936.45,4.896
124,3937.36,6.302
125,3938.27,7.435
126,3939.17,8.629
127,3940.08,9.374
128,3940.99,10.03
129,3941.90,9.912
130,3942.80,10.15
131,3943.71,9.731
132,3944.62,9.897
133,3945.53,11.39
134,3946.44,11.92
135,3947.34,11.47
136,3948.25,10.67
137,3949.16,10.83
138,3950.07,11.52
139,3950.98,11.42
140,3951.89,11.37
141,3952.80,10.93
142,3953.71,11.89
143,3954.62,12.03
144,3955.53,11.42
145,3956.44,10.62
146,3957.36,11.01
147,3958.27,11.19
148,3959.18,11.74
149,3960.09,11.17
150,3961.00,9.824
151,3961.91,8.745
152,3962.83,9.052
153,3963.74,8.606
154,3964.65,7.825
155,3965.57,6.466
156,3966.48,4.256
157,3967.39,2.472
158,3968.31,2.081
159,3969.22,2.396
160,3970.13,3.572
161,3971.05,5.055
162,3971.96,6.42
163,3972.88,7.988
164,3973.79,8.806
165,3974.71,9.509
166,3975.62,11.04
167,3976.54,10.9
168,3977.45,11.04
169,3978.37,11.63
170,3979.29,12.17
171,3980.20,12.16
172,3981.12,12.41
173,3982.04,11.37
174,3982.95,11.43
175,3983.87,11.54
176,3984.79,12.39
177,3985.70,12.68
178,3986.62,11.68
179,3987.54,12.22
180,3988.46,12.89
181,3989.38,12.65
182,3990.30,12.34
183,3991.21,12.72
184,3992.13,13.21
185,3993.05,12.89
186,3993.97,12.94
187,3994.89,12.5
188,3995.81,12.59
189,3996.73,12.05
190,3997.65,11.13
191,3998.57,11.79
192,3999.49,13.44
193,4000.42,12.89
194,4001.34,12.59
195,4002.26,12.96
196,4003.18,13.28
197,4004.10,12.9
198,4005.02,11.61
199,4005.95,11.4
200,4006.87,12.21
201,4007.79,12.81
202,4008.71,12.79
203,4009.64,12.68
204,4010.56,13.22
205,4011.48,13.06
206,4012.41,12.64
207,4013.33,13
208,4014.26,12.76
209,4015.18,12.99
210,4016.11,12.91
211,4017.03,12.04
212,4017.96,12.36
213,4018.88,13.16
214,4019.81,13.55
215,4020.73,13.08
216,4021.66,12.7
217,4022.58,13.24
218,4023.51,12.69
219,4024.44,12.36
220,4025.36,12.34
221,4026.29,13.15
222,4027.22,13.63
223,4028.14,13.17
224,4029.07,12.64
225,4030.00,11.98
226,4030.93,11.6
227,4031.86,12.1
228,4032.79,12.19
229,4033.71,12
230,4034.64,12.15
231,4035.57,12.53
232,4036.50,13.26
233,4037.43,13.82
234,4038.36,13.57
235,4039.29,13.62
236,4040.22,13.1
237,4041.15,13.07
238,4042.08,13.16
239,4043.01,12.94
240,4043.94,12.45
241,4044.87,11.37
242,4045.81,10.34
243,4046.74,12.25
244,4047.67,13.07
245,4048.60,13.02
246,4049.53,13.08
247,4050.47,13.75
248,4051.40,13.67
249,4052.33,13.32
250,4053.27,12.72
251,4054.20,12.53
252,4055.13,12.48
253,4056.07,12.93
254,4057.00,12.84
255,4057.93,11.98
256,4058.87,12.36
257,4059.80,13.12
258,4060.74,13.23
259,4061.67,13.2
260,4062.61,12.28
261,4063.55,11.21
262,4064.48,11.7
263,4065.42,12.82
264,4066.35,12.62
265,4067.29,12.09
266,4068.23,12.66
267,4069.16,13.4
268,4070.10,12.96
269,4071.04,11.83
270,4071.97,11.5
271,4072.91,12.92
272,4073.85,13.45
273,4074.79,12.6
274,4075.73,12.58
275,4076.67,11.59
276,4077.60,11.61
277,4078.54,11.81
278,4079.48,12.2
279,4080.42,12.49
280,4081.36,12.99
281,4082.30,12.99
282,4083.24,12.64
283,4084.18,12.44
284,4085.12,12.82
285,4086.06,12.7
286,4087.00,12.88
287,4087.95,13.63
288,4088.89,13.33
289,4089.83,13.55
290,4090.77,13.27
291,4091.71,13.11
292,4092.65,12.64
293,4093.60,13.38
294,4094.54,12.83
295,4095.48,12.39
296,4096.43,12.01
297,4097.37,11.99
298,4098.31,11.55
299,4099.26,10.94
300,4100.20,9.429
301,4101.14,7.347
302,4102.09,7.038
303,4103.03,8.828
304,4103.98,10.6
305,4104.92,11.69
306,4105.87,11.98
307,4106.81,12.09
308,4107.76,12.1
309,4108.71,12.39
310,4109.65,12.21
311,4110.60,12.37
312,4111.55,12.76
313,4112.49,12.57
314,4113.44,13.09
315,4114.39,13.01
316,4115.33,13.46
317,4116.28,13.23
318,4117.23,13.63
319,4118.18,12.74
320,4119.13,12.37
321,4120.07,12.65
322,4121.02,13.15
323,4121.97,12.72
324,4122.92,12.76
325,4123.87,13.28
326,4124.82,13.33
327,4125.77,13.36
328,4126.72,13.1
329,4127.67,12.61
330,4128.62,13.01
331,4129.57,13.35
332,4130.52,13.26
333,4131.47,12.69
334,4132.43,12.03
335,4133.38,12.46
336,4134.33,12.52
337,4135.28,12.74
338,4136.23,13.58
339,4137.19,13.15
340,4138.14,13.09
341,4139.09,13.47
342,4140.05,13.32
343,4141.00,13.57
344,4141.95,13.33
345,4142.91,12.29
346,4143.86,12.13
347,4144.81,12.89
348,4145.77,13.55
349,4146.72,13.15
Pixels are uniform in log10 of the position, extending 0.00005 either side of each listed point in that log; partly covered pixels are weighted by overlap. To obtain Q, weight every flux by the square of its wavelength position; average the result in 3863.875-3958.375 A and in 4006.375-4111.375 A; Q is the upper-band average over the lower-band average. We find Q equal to 1.3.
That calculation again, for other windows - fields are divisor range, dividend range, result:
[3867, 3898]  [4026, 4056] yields 1.29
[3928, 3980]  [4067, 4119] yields 1.57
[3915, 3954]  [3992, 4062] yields 1.49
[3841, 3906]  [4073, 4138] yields 1.25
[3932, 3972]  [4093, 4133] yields 1.60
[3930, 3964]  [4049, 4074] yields 1.51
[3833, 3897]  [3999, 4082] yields 1.29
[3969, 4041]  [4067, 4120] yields 1.06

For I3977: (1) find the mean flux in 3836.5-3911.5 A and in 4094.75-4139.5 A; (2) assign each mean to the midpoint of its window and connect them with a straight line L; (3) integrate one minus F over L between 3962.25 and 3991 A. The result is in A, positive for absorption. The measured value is 5.7 A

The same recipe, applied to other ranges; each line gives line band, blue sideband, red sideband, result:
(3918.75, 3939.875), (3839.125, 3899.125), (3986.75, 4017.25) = 8.2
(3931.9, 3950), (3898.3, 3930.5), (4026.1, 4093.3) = 5.2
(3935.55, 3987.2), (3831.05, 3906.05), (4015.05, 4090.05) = 9.7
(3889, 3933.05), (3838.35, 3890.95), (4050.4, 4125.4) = 4.8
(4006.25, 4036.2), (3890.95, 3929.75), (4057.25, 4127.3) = -2.3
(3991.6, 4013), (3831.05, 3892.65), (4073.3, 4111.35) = -2.1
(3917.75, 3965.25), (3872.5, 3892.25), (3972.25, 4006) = 9.0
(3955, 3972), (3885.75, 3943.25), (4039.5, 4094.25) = 4.6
